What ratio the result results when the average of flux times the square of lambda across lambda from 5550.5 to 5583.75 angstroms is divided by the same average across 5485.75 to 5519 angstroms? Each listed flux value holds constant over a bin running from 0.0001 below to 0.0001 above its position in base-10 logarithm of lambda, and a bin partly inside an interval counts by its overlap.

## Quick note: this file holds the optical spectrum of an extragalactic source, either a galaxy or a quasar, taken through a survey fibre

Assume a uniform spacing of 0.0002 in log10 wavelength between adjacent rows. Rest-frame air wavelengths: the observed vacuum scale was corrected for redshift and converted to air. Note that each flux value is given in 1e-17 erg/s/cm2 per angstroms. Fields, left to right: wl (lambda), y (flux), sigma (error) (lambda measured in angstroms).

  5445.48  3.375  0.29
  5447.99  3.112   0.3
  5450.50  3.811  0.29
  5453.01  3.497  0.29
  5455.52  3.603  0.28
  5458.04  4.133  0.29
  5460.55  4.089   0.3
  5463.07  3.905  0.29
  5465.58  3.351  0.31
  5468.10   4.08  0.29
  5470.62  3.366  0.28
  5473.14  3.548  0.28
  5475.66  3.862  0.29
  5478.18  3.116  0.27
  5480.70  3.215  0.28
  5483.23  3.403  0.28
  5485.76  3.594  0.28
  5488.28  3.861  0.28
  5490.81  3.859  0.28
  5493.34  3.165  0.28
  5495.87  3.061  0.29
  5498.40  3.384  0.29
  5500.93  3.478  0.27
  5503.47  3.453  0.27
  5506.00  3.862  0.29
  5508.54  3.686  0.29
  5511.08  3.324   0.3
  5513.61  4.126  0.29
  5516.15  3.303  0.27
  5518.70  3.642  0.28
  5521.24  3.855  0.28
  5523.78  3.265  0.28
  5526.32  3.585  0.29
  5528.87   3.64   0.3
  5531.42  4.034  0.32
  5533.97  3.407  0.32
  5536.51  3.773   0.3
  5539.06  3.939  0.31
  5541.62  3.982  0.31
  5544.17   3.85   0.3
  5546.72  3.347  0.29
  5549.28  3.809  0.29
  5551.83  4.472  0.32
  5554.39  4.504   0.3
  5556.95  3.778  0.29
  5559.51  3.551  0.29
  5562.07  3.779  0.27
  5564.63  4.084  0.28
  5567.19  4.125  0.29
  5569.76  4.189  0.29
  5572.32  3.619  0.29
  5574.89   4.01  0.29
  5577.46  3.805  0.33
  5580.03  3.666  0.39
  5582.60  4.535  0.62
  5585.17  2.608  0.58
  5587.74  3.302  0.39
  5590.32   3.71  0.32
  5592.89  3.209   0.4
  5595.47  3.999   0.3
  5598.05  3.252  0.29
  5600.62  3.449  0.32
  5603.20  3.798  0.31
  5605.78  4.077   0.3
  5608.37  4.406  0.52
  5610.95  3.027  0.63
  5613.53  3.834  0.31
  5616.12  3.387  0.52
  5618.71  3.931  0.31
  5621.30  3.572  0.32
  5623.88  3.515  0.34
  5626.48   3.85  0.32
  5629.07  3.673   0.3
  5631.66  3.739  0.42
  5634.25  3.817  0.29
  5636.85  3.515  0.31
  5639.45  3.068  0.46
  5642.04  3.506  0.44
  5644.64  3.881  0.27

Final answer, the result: 1.2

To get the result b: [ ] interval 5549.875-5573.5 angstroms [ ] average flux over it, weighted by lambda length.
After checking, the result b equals 4.01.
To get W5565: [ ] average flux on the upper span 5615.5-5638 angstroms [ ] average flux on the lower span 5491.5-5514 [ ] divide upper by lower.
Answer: 1.05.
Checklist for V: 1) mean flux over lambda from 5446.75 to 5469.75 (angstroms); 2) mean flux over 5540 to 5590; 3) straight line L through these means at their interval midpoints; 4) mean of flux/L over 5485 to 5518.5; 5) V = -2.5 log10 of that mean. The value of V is 0.07 mag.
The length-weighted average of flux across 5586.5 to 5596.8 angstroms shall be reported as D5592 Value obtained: 3.55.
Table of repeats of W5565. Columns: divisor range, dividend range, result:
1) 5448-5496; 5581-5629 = 1.01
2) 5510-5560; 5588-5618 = 0.97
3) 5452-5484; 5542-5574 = 1.08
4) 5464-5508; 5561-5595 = 1.07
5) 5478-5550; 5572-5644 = 1.01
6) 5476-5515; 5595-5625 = 1.05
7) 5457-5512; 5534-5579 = 1.09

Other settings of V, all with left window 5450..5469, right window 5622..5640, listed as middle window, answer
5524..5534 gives 0.02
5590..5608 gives -0.01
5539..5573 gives -0.07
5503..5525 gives 0.04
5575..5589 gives 0.02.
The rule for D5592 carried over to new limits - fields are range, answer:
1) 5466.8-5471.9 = 3.72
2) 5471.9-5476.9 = 3.71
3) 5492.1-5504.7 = 3.31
